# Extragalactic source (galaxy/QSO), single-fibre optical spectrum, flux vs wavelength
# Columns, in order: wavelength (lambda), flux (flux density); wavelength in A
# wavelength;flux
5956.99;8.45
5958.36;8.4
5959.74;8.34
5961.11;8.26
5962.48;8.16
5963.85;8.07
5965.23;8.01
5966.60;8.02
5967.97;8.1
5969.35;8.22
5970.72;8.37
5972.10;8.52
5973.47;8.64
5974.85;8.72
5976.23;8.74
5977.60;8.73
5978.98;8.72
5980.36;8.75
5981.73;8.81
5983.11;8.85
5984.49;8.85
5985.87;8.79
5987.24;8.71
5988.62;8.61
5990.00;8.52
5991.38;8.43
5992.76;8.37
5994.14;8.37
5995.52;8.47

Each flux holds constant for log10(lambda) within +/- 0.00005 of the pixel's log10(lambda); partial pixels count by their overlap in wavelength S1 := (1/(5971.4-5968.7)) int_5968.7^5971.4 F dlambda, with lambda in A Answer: 8.31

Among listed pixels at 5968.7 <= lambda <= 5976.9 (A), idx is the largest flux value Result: 8.74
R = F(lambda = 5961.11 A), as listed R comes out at 8.26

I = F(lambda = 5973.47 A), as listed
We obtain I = 8.64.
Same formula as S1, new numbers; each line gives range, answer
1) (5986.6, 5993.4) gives 8.52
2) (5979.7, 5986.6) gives 8.82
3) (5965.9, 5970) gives 8.12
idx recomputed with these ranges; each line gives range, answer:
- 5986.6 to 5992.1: 8.71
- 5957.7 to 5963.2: 8.4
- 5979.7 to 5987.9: 8.85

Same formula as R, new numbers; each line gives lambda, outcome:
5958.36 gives 8.4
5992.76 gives 8.37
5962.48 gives 8.16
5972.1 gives 8.52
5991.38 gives 8.43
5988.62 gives 8.61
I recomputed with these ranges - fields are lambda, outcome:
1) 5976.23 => 8.74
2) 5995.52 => 8.47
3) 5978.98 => 8.72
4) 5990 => 8.52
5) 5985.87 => 8.79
